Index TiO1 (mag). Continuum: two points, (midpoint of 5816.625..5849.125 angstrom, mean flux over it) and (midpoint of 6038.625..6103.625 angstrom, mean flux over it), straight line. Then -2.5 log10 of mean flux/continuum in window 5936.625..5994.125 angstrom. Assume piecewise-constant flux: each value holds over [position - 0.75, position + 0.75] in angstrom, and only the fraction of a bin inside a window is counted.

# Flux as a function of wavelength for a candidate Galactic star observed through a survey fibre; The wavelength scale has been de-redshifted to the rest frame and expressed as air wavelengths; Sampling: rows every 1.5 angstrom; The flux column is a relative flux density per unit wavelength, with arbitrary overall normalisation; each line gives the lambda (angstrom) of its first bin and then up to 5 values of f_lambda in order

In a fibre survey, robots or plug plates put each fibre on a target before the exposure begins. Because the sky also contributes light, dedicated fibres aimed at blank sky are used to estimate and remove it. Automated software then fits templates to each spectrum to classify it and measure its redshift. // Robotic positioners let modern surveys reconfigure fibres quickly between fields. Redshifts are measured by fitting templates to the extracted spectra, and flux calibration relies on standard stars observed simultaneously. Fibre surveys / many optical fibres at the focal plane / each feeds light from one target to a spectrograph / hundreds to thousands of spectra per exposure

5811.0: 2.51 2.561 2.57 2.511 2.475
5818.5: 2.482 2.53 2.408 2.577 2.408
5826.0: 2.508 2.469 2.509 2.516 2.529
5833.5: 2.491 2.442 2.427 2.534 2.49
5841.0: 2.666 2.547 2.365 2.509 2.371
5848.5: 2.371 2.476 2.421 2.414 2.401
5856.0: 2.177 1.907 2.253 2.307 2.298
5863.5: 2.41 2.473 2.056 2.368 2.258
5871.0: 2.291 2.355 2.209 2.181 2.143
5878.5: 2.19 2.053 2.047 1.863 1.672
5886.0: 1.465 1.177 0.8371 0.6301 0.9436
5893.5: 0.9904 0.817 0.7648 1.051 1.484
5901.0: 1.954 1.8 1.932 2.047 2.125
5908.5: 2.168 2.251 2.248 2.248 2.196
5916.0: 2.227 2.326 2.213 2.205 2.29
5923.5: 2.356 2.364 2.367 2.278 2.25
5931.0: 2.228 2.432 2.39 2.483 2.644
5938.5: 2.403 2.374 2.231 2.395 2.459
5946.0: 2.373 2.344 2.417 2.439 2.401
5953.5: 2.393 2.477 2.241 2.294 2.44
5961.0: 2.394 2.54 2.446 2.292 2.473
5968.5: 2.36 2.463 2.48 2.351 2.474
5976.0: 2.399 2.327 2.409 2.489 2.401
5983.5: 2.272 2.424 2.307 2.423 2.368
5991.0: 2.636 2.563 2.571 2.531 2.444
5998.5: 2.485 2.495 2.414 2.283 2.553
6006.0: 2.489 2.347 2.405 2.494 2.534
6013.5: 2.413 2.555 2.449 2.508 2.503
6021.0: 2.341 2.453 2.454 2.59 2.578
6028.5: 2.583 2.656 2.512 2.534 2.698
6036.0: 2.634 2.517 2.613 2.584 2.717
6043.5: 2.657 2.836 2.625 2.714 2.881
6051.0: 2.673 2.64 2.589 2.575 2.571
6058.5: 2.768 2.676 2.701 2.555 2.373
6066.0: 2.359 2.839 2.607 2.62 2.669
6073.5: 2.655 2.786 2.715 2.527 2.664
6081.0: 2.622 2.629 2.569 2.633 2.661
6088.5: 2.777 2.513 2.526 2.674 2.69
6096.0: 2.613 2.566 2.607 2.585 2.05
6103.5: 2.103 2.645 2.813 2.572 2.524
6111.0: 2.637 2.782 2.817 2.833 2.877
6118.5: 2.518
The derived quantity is 0.064 mag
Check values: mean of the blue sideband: 2.48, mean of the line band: 2.41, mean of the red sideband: 2.62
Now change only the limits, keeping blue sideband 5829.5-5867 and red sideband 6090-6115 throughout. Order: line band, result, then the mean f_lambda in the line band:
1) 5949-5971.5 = 0.031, 2.41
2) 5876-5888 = 0.293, 1.85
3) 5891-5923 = 0.320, 1.82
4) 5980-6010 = 0.024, 2.45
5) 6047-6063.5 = -0.052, 2.67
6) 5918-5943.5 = 0.049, 2.35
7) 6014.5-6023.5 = 0.023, 2.47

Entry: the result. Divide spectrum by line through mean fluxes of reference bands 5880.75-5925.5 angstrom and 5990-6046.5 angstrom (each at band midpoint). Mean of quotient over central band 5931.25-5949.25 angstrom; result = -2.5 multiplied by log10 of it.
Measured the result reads -0.20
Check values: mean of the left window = 1.75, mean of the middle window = 2.41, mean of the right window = 2.53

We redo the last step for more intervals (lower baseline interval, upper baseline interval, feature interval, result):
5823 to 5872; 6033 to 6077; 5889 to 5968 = 0.182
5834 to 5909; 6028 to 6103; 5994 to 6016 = -0.016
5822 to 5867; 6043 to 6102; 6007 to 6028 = 0.044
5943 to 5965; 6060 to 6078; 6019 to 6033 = 0.009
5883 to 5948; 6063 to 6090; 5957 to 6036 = -0.077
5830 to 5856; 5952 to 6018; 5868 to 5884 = 0.138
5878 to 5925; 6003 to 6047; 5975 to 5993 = -0.061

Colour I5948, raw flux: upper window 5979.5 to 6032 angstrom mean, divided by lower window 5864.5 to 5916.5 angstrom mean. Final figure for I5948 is 1.4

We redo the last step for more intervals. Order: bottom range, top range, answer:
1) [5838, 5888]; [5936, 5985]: 1.08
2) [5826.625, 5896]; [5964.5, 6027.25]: 1.16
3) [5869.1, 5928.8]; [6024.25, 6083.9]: 1.40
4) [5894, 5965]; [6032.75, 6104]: 1.19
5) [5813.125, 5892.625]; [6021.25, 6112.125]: 1.17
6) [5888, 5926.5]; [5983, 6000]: 1.38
